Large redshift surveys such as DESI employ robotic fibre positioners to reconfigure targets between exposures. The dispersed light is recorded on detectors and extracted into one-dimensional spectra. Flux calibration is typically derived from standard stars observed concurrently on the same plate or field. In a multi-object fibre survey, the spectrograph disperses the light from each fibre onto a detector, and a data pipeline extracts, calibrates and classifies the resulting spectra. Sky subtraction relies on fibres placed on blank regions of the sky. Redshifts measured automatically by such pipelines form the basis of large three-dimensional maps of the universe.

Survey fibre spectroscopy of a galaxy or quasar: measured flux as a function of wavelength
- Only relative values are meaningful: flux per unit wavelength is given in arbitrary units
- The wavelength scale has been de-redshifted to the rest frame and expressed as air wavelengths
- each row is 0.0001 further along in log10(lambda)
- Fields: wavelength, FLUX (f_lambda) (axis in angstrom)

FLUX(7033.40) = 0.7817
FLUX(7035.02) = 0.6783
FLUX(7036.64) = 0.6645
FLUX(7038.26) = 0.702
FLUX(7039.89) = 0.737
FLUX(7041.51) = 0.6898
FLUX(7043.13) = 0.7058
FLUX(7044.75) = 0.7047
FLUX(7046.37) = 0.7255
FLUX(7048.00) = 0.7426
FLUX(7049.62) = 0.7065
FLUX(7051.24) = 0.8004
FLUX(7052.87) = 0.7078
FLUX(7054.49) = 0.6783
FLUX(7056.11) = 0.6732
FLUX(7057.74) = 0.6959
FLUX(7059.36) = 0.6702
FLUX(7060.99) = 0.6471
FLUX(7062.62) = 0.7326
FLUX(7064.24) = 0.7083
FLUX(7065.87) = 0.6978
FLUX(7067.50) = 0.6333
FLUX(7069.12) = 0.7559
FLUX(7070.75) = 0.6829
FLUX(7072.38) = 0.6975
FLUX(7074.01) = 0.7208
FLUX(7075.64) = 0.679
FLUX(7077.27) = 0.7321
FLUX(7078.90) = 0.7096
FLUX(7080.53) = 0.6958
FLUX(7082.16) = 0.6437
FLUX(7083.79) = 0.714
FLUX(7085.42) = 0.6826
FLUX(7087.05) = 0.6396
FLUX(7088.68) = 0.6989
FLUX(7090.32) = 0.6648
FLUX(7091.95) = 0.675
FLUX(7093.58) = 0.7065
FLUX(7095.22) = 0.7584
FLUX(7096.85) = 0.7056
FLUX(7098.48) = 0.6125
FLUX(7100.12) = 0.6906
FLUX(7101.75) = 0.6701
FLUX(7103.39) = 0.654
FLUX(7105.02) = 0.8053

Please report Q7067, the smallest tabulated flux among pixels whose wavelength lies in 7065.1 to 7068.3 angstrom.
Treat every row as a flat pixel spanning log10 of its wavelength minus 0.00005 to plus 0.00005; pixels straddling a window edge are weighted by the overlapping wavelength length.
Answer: 0.6333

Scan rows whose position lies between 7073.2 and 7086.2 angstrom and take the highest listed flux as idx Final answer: 0.7321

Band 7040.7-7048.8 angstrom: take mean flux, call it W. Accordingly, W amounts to 0.714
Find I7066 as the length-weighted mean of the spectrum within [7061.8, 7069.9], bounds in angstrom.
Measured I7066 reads 0.706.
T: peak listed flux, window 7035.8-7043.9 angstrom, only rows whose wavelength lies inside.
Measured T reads 0.737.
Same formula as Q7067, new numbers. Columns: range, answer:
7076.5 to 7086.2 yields 0.6437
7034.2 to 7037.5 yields 0.6645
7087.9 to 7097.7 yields 0.6648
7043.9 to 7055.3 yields 0.6783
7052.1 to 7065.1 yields 0.6471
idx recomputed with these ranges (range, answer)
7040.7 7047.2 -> 0.7255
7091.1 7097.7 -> 0.7584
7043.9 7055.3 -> 0.8004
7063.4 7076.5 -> 0.7559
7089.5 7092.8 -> 0.675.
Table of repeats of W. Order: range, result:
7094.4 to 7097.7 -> 0.732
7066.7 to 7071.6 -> 0.691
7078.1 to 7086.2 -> 0.689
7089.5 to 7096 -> 0.7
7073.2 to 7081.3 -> 0.707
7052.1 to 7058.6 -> 0.689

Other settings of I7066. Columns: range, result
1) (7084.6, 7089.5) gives 0.674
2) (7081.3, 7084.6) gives 0.679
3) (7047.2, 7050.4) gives 0.725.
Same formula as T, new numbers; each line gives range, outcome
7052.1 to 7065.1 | 0.7326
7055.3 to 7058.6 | 0.6959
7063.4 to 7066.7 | 0.7083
